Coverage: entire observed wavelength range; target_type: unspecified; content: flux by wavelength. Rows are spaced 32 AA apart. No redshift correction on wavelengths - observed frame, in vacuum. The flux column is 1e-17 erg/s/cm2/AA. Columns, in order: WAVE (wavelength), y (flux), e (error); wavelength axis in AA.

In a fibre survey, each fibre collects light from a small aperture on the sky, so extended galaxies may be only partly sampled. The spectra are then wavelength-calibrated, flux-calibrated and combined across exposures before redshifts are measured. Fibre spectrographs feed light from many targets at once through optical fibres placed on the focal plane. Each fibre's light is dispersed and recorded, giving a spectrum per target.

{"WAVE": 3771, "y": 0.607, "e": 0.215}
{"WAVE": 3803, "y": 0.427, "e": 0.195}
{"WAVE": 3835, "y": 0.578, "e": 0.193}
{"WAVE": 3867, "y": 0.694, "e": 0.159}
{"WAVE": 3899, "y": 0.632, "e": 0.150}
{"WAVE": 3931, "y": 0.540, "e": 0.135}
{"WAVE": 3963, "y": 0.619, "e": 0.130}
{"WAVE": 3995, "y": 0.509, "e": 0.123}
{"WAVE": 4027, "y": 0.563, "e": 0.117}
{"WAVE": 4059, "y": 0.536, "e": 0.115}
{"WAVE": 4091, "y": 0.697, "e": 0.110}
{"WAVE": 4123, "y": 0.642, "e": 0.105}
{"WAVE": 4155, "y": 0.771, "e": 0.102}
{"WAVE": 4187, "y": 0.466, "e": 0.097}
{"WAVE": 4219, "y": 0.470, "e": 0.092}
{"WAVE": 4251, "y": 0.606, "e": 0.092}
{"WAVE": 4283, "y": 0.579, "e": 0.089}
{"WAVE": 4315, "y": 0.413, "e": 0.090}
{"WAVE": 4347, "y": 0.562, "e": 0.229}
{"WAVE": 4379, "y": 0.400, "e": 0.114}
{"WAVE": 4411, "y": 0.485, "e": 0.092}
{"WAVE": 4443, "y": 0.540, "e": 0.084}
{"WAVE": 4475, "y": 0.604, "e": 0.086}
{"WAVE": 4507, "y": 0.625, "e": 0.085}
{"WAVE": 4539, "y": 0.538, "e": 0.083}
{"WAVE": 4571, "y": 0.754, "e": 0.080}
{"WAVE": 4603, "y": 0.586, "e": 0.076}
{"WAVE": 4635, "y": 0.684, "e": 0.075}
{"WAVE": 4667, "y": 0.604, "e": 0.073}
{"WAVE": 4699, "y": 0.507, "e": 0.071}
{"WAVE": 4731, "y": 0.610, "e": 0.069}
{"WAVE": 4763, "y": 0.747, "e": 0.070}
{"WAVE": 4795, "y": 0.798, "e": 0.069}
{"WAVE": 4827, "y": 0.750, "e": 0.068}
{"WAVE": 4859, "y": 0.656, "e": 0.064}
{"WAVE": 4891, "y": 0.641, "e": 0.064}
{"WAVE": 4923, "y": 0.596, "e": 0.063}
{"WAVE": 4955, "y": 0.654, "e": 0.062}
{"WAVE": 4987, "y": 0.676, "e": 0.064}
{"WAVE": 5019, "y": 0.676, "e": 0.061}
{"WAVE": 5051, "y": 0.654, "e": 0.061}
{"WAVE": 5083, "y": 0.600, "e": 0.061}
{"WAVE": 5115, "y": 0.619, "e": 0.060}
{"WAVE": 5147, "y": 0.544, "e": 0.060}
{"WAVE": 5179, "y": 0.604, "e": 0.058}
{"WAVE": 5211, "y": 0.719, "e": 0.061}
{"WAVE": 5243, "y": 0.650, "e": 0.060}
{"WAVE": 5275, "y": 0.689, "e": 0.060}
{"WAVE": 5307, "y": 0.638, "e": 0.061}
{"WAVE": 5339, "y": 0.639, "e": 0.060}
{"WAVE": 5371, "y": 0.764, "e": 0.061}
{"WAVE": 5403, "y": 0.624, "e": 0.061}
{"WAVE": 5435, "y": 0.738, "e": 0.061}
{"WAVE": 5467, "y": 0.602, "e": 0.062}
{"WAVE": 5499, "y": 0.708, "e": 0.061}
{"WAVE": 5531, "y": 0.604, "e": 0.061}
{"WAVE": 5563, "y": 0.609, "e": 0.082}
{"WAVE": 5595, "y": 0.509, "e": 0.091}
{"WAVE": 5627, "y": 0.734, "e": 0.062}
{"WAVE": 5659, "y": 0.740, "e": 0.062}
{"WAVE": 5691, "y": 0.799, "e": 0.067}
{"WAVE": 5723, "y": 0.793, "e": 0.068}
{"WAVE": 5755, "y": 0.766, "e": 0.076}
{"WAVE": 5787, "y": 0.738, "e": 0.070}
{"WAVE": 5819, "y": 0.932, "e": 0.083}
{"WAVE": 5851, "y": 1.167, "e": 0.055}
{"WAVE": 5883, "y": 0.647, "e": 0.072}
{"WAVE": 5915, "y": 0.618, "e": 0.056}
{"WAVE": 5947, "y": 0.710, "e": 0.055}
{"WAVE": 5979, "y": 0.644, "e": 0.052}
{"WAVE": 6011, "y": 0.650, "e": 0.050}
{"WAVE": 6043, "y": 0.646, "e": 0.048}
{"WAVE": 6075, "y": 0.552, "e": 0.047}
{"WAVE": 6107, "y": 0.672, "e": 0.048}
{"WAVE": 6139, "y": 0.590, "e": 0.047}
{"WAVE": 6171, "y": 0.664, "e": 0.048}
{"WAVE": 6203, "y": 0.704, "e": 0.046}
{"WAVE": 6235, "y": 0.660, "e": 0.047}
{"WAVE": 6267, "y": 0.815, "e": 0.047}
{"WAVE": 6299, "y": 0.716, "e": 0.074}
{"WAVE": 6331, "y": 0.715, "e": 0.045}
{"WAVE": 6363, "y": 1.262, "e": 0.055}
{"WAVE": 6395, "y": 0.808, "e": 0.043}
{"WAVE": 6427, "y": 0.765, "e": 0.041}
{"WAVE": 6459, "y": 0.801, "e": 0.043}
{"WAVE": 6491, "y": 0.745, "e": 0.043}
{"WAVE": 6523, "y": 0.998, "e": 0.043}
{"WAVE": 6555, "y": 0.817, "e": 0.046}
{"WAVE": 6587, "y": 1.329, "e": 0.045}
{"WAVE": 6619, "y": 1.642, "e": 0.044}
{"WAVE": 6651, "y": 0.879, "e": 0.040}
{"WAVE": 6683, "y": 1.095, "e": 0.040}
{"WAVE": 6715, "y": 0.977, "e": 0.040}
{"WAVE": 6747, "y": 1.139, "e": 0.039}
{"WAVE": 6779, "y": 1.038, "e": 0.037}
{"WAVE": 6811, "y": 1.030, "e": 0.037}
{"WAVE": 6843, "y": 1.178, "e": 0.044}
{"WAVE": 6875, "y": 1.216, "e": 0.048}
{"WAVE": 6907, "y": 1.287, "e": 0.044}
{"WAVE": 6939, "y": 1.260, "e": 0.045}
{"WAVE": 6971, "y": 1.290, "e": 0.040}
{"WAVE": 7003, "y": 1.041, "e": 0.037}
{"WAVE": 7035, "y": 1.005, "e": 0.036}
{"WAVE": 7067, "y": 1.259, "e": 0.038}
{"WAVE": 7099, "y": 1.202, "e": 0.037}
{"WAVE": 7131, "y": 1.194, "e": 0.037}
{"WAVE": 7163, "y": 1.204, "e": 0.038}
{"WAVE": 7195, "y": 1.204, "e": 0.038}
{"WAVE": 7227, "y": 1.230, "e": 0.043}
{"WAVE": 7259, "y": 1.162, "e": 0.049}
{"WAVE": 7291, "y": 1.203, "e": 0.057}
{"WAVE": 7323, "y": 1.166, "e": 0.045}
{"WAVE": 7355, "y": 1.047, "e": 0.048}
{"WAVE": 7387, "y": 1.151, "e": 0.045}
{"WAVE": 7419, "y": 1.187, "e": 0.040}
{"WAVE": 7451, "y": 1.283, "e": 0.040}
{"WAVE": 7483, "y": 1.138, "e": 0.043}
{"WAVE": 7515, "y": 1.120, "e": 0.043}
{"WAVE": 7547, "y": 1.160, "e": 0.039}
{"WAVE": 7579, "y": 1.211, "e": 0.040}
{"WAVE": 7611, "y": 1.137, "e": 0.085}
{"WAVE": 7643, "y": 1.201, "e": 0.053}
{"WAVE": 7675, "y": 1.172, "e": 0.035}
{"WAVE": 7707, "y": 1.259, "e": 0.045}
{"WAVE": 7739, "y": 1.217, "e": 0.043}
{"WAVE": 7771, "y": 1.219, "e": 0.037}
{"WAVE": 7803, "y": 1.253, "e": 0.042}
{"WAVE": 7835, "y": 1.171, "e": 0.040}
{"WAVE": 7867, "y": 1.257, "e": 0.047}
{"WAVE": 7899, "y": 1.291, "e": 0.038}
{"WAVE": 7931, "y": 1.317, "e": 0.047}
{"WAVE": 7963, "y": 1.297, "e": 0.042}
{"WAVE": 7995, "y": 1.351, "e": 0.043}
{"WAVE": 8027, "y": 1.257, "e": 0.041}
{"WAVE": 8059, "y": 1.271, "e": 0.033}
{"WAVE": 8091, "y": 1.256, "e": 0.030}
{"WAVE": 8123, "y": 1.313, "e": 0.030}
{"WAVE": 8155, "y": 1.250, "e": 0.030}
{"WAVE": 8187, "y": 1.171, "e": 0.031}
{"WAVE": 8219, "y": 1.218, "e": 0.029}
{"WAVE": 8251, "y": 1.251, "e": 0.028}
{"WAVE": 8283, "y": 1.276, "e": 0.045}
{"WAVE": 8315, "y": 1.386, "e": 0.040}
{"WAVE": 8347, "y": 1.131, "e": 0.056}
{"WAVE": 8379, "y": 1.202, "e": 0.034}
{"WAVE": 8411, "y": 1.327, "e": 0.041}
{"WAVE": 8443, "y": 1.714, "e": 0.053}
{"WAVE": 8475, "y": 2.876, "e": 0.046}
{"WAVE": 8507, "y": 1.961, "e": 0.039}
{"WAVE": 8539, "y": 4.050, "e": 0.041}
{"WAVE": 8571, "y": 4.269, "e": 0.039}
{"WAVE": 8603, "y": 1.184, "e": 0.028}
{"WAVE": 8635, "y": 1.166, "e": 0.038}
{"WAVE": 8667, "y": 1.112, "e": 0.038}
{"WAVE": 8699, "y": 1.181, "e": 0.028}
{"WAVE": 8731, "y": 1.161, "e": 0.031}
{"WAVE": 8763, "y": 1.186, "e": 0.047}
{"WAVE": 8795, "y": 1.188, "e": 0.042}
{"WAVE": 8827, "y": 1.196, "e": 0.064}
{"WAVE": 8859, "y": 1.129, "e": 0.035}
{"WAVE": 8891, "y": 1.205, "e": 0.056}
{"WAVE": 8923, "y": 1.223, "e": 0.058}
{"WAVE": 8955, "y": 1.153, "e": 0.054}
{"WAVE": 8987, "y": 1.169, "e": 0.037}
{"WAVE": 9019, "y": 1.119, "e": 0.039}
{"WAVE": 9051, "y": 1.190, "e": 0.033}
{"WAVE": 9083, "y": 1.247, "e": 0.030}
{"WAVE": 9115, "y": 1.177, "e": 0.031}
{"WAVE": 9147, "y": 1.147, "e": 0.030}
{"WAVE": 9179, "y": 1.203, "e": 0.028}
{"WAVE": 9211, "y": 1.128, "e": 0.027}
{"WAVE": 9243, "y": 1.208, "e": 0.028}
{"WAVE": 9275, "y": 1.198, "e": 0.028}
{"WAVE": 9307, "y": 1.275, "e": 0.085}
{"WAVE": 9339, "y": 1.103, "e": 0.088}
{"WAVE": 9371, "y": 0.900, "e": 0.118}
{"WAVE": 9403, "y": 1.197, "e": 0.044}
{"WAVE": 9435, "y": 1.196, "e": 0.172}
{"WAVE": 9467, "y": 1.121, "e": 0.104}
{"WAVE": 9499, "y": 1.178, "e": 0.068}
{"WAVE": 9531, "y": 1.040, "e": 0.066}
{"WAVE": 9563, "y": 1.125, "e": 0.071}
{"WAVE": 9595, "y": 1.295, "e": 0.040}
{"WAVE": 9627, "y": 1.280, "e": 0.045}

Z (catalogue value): 0.709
